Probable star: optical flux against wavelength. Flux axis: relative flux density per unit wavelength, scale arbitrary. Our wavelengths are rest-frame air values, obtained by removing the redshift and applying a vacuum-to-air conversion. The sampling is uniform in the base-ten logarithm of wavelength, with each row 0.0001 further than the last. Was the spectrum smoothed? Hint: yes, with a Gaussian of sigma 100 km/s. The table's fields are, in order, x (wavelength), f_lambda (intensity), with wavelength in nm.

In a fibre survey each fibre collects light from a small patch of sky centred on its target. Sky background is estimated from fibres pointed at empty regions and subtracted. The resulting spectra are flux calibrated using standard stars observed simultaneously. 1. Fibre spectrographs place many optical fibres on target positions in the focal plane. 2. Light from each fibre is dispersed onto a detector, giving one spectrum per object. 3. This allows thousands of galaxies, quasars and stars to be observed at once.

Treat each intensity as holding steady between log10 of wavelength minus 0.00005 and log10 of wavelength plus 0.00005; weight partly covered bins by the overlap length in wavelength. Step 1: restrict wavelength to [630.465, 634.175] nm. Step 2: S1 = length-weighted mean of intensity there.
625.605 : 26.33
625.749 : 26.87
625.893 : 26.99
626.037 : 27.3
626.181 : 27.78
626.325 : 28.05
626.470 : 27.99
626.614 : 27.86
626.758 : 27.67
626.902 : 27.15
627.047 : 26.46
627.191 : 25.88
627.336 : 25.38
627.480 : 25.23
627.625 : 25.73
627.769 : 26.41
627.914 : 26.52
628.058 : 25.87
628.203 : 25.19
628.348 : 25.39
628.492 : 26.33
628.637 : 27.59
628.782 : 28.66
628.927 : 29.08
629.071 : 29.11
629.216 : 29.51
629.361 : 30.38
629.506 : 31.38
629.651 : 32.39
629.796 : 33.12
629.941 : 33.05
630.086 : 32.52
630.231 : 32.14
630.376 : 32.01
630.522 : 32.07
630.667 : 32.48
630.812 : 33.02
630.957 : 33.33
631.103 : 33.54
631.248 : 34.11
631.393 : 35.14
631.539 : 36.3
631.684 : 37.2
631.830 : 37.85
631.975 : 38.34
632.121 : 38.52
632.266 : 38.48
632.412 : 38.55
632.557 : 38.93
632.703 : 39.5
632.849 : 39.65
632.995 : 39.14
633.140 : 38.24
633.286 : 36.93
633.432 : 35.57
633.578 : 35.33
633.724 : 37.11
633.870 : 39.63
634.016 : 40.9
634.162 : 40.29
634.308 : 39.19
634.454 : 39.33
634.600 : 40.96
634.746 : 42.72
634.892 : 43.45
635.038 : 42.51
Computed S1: 36.9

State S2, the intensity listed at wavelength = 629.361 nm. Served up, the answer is 30.38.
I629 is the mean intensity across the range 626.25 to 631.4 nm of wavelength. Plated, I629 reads 29.3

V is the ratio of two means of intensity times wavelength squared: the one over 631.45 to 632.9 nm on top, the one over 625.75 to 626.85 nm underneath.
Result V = 1.4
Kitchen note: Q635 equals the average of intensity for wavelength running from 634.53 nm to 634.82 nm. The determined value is 41.9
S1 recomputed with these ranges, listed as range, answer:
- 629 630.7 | 31.7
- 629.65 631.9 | 33.8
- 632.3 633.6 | 38.1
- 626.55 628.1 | 26.4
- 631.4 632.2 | 37.4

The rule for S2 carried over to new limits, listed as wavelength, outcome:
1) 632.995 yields 39.14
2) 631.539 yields 36.3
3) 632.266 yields 38.48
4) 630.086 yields 32.52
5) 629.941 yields 33.05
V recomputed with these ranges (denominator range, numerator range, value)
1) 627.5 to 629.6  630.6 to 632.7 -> 1.32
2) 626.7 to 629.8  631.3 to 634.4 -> 1.40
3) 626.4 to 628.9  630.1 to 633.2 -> 1.37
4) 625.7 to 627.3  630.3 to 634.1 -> 1.37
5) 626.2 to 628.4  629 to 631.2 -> 1.22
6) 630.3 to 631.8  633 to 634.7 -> 1.14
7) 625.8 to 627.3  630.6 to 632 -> 1.31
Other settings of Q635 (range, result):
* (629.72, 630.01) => 33.1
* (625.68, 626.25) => 27.3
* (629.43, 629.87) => 32.3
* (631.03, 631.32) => 33.8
